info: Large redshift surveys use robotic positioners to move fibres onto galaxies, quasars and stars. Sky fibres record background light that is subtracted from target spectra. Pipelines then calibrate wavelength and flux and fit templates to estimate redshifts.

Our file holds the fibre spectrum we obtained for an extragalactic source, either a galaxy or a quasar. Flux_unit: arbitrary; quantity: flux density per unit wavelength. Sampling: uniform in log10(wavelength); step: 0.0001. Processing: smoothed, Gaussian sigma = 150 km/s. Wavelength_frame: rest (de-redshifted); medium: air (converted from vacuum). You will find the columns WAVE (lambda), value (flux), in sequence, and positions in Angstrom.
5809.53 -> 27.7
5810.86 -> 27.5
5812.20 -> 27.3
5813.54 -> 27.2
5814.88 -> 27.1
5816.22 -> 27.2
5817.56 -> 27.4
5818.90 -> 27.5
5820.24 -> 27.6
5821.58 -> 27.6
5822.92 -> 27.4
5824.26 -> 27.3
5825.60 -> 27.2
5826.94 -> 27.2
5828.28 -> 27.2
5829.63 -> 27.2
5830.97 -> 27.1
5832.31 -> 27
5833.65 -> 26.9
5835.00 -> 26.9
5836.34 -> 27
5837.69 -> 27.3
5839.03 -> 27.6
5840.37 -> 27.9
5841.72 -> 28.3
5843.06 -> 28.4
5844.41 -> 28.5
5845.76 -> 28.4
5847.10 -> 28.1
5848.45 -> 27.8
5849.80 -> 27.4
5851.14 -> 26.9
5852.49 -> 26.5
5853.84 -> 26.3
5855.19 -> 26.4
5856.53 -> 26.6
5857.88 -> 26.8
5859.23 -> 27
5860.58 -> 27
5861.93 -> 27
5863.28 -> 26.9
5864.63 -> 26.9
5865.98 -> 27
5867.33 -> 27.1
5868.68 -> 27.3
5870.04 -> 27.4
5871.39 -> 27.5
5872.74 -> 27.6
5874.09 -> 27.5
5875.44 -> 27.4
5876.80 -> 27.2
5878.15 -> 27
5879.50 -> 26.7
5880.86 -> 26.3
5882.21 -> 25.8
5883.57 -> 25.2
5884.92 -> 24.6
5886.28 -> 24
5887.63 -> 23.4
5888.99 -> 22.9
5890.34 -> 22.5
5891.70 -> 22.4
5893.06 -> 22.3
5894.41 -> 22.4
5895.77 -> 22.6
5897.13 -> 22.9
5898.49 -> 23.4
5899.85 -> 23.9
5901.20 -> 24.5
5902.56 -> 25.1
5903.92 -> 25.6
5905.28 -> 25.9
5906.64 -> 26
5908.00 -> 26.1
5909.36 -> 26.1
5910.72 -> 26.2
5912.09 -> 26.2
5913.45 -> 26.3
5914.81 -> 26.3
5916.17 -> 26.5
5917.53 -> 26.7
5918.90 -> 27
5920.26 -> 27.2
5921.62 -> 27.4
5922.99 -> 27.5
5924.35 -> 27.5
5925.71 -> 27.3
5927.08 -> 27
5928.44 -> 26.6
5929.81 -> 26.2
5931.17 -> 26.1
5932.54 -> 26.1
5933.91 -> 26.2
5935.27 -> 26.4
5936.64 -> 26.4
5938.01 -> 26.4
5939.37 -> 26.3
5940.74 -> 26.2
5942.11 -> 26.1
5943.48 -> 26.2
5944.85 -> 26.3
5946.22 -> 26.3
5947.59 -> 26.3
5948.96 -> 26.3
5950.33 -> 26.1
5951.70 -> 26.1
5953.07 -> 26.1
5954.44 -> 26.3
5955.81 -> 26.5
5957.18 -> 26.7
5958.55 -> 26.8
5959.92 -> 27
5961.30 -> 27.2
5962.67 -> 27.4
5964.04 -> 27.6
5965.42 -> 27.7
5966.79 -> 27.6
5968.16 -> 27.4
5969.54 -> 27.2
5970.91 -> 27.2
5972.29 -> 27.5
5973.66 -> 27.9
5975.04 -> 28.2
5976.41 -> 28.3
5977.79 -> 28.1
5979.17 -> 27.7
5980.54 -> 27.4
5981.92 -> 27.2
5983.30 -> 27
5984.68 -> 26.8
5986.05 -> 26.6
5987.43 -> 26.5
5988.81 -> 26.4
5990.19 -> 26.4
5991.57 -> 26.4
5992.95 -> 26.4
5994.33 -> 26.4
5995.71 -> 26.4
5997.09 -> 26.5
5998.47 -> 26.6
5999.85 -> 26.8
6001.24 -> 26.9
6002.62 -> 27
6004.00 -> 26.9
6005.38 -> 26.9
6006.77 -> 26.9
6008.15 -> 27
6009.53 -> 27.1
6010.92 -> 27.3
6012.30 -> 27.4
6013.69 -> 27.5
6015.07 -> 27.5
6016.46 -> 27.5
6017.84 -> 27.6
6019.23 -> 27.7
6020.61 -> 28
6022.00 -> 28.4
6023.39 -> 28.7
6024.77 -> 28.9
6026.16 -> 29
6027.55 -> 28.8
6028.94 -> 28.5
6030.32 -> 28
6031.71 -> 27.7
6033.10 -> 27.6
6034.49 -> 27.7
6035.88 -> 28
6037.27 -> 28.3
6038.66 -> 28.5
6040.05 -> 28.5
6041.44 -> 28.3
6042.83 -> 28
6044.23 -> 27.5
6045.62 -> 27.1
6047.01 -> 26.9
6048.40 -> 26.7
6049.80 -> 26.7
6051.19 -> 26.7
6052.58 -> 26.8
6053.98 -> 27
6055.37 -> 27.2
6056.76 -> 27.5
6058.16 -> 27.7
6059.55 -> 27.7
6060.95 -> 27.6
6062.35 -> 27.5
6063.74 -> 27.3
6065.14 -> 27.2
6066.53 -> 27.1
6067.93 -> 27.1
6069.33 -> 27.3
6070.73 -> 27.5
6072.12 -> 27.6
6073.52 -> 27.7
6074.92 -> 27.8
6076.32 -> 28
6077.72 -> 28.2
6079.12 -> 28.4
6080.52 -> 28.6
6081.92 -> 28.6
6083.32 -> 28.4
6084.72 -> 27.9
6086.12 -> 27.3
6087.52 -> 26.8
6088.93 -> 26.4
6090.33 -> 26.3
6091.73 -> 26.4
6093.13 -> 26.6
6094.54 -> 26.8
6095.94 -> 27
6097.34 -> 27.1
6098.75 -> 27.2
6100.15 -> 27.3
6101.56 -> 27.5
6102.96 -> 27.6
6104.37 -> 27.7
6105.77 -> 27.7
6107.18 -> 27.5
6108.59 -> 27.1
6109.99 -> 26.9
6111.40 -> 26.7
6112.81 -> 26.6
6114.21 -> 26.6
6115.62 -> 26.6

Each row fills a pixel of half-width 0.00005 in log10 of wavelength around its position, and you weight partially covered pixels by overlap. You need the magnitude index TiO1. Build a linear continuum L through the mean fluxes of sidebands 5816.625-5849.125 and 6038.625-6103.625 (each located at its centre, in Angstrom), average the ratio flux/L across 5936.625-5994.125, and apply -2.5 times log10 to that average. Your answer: 0.02 mag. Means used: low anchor 27.5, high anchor 27.4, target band 26.9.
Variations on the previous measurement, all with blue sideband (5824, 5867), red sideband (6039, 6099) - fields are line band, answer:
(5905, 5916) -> 0.05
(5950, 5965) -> 0.02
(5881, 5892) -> 0.14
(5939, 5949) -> 0.04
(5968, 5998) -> 0.01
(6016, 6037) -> -0.03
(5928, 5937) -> 0.04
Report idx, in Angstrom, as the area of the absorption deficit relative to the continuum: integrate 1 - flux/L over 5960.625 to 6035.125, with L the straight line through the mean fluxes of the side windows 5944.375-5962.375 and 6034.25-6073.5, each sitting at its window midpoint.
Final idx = -1.3 Angstrom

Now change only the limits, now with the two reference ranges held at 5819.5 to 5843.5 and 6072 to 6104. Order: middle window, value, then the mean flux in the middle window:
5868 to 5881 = 0.08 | 27.2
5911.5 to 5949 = 1.18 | 26.6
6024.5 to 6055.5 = -0.35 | 27.7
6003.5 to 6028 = -0.26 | 27.7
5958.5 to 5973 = 0.04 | 27.4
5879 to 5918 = 3.76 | 24.8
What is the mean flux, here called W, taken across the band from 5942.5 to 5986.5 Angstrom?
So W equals 27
